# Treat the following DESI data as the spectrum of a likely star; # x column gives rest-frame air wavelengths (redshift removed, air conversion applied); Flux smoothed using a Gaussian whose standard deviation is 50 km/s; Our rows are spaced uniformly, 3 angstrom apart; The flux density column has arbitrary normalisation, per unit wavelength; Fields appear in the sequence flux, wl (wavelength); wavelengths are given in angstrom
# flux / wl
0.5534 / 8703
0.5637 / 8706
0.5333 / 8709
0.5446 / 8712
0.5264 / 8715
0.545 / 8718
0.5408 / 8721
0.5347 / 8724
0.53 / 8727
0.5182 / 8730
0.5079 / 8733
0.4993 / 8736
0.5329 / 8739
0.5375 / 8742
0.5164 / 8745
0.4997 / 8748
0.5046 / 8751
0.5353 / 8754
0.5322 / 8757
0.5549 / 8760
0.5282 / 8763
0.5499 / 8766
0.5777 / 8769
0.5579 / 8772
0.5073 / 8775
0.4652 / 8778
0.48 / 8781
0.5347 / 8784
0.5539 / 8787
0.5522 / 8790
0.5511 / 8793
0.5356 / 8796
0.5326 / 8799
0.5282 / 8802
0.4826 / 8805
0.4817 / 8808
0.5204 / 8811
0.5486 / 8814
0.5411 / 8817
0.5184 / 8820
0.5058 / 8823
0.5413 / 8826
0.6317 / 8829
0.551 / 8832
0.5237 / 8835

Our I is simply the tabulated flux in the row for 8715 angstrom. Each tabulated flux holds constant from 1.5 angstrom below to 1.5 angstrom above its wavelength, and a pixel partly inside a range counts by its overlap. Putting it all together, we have 0.5264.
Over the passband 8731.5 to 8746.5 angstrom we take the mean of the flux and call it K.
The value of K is 0.519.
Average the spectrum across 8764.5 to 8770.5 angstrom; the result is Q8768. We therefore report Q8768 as 0.564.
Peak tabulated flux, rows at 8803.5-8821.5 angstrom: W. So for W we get 0.5486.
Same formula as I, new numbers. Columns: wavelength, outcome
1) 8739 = 0.5329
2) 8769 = 0.5777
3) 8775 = 0.5073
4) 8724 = 0.5347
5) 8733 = 0.5079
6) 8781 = 0.48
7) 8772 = 0.5579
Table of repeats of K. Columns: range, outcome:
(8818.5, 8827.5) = 0.522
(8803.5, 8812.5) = 0.495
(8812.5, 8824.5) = 0.528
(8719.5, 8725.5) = 0.538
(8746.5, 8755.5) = 0.513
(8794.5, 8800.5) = 0.534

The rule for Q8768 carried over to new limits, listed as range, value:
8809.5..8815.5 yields 0.534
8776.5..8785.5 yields 0.493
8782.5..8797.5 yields 0.546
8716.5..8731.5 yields 0.534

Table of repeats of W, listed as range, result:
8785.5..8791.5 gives 0.5539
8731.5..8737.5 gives 0.5079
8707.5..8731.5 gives 0.545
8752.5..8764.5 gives 0.5549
